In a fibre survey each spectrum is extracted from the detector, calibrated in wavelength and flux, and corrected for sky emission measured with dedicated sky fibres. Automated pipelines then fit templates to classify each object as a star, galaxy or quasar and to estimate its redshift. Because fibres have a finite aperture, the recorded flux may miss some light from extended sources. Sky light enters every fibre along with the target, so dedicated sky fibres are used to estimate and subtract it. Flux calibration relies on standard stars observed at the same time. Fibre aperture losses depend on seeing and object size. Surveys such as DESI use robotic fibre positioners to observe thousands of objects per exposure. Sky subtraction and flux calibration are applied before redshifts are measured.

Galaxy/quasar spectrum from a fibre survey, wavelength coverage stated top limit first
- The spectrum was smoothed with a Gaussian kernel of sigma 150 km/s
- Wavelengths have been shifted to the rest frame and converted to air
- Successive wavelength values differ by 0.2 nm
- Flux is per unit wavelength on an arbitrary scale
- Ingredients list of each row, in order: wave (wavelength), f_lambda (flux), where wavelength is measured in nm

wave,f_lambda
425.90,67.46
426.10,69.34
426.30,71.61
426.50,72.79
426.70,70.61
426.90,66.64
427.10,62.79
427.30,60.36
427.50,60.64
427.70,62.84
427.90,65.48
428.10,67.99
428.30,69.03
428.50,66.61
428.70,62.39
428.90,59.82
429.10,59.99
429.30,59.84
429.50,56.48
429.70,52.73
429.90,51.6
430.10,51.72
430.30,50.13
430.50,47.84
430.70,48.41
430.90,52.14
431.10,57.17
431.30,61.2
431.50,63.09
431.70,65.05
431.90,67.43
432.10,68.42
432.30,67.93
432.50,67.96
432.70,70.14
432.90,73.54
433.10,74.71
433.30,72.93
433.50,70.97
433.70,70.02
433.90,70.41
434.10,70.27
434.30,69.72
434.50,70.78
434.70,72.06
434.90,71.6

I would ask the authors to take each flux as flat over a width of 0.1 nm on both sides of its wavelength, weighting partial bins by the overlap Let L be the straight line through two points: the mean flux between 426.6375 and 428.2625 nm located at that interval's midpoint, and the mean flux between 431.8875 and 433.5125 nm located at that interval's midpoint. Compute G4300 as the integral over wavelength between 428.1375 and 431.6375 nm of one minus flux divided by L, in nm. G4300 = 0.520 nm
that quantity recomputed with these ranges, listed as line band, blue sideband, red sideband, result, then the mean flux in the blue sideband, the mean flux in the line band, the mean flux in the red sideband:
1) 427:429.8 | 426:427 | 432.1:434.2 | 0.336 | 70.2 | 61.9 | 70.8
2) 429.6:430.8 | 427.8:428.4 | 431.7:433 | 0.313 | 67.5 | 50.4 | 68.9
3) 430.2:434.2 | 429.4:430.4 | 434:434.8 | -0.158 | 52.5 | 64.5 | 70.7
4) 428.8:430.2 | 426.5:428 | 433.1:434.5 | 0.227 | 64.8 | 56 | 71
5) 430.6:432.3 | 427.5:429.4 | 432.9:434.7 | 0.181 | 63.6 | 60.8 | 71.4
